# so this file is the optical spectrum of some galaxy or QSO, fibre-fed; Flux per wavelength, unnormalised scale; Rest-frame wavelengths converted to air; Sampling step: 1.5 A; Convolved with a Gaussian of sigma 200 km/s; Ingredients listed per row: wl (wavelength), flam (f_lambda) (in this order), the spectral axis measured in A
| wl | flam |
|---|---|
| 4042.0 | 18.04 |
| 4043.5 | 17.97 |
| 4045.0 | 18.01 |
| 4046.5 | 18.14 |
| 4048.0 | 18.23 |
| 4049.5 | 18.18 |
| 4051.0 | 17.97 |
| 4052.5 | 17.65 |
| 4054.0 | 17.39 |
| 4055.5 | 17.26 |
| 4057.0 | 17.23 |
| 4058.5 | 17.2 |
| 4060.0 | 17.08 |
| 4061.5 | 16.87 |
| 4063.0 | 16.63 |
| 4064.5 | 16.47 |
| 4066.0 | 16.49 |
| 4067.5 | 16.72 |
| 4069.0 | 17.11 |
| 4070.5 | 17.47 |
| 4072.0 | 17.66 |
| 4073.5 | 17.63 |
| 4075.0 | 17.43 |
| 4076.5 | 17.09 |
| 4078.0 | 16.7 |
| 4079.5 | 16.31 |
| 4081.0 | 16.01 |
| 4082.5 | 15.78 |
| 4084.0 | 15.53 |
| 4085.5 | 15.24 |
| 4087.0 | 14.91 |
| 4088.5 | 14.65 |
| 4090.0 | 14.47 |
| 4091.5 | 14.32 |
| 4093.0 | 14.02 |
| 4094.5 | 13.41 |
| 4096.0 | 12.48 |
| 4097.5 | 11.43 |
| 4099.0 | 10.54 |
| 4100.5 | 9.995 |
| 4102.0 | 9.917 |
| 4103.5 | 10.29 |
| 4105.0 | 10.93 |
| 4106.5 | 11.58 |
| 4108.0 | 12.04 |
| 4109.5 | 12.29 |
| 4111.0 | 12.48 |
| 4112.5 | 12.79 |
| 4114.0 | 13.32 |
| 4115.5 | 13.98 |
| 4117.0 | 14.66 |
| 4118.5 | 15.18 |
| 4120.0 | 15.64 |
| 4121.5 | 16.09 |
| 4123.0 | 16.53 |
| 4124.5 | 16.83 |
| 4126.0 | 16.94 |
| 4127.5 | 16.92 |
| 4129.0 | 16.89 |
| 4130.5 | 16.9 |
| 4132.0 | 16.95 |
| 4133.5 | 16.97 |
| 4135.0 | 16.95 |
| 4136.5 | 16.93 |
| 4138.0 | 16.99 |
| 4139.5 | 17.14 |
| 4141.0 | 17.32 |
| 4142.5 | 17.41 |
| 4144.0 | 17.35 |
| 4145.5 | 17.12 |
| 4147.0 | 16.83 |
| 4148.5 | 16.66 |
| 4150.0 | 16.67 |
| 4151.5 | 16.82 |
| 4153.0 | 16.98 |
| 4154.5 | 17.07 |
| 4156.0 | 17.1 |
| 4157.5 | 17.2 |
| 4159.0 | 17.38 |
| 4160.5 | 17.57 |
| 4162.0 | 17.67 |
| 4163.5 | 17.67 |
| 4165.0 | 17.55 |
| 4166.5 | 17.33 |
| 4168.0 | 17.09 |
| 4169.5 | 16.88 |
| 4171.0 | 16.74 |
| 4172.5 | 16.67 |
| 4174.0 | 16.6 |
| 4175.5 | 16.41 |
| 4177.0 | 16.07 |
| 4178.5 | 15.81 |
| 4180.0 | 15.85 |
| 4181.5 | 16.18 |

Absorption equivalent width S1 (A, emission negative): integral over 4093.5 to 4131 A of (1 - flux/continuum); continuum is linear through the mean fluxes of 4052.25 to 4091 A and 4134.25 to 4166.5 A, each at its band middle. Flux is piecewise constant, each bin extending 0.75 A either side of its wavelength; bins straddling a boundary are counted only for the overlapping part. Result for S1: 7.32 A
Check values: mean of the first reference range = 16.5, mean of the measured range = 13.6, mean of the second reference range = 17.2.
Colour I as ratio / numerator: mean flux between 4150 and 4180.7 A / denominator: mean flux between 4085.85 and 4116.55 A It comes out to 1.35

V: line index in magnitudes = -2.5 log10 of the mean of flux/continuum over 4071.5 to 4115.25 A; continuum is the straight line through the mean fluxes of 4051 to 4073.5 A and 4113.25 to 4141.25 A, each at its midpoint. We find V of 0.21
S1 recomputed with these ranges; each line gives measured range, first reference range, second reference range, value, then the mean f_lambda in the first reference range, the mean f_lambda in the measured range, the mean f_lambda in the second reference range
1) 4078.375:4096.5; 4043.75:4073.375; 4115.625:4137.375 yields 2.3 A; 17.4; 14.8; 16.4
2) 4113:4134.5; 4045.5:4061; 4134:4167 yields 1.7 A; 17.6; 16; 17.2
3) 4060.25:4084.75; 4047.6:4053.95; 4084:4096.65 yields -1.3 A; 17.9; 16.8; 14.3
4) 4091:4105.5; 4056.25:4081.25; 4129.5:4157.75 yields 4.5 A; 17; 11.7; 17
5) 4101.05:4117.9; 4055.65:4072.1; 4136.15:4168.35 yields 4.8 A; 17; 12.2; 17.2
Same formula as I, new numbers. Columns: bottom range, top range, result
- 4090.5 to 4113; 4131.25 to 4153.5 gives 1.43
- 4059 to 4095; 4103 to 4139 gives 0.93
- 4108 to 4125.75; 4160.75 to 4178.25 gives 1.17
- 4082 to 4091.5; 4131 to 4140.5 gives 1.13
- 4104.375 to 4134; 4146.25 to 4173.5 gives 1.16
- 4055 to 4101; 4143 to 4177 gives 1.09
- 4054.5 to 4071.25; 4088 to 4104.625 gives 0.72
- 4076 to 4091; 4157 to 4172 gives 1.11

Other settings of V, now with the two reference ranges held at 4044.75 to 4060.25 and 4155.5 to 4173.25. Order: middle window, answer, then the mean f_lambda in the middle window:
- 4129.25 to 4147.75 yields 0.02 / 17.1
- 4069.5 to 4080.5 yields 0.03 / 17.2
